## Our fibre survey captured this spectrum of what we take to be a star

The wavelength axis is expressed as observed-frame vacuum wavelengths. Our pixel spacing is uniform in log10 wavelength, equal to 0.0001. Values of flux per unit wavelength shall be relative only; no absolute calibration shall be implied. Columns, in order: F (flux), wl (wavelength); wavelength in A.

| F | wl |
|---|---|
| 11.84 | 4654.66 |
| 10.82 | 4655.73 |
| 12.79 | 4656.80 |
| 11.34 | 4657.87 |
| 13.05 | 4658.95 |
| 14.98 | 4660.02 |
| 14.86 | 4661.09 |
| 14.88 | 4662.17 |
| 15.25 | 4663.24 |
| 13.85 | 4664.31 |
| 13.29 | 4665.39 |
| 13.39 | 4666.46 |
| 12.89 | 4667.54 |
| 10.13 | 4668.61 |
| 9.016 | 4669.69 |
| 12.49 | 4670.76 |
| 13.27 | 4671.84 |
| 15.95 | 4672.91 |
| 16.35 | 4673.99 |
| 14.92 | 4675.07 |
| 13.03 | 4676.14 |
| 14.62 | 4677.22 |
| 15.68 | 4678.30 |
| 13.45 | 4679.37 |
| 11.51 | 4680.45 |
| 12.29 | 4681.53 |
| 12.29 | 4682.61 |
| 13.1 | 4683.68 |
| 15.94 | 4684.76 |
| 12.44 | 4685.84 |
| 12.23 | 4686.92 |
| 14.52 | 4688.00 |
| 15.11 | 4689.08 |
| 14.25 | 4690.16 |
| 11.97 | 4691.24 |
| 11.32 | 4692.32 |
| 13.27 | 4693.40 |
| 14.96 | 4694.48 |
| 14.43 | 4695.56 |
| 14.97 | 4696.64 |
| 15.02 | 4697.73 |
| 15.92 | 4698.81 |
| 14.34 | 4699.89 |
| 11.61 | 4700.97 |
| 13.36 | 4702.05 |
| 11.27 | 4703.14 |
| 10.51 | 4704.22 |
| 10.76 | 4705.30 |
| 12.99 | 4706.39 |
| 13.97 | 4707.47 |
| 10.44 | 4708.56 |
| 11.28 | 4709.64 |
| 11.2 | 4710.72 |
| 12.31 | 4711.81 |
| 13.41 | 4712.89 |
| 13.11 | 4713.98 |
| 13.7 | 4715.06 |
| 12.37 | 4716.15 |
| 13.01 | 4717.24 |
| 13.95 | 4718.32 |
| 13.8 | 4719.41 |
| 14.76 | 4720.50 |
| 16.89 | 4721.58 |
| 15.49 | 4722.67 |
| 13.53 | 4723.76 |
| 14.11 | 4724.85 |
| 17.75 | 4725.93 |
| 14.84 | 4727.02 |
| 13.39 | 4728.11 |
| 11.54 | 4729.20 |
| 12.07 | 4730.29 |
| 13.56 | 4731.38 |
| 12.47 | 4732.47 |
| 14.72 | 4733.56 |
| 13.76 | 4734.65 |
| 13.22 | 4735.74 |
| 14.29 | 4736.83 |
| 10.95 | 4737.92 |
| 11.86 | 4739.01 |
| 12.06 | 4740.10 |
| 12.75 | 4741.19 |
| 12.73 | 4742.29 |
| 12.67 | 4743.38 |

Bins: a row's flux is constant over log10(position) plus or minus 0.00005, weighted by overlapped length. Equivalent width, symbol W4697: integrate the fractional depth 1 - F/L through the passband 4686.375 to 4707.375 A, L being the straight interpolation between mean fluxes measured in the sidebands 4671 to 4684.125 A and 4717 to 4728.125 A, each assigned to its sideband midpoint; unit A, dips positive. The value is 1.4 A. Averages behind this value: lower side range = 13.8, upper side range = 14.8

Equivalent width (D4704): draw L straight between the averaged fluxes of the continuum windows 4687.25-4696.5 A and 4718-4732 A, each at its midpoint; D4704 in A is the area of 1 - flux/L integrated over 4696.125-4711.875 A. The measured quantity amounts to 1.4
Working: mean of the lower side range 13.8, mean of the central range 12.7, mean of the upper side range 14.3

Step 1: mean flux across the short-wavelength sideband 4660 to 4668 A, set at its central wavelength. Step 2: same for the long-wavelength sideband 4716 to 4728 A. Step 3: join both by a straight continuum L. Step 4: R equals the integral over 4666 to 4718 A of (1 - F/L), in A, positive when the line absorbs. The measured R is 4.45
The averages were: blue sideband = 14.1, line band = 13.1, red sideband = 14.6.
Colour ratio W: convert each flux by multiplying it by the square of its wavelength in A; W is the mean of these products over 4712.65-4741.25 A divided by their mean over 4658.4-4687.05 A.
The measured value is 1.0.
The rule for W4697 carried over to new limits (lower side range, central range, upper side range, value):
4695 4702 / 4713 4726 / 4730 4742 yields -0.7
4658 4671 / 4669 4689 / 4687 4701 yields 0.1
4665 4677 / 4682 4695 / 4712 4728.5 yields 0.1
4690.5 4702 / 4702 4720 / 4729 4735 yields 1.4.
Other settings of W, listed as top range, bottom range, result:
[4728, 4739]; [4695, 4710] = 1.01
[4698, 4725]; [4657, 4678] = 0.99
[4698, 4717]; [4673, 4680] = 0.86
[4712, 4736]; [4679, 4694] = 1.07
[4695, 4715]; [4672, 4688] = 0.94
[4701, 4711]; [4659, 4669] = 0.87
